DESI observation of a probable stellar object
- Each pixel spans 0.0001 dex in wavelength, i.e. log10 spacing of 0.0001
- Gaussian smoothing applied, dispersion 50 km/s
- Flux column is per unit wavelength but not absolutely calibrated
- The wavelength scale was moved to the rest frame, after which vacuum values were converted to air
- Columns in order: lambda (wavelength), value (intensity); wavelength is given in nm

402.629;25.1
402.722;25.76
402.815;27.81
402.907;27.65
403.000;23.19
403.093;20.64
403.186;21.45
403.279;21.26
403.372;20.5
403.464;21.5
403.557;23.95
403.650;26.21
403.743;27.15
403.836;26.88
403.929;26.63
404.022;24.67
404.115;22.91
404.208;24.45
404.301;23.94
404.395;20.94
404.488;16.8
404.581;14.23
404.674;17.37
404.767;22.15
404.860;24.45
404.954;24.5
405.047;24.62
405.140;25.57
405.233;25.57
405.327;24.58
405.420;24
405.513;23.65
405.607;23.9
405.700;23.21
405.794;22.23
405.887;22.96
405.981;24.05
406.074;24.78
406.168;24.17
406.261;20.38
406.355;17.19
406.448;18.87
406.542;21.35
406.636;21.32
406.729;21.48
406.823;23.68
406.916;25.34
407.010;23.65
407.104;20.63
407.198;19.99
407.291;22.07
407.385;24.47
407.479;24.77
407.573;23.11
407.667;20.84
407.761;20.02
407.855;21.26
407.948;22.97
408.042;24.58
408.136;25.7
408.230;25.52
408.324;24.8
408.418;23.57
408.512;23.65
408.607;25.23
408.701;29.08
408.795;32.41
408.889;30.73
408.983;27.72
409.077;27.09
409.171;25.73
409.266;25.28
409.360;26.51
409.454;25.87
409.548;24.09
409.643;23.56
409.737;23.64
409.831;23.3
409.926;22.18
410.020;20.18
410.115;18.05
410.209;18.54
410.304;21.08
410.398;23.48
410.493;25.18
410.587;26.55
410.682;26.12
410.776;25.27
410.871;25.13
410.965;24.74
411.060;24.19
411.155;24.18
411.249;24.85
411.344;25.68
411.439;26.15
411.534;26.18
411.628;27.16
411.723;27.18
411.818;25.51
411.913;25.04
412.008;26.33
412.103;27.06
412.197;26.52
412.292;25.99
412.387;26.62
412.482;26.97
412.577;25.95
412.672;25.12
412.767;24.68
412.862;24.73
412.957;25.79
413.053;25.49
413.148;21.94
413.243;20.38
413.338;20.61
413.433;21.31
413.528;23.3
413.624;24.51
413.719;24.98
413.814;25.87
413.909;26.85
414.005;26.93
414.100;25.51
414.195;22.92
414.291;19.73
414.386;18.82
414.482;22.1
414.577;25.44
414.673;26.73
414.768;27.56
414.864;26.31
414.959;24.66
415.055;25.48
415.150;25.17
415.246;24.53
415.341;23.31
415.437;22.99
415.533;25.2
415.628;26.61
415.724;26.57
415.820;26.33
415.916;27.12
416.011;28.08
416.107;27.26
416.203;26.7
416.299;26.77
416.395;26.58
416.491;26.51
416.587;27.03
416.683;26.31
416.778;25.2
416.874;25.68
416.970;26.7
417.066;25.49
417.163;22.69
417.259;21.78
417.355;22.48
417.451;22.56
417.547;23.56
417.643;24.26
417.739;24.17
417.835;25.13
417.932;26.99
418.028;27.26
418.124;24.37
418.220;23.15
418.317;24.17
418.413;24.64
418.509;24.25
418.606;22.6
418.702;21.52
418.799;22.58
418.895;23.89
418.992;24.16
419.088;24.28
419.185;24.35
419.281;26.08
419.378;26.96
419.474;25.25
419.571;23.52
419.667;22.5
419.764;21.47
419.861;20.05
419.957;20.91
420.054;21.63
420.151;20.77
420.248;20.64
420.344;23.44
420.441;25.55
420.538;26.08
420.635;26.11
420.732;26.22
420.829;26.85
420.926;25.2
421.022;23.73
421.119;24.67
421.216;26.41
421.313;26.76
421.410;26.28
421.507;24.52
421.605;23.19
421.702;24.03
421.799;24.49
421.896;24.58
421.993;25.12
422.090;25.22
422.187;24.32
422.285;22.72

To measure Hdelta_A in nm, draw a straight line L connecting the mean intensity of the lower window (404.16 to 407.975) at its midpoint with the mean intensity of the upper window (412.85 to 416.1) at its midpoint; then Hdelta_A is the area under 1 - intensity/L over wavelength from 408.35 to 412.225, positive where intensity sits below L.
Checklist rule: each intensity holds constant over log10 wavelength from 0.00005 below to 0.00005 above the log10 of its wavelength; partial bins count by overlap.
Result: -0.276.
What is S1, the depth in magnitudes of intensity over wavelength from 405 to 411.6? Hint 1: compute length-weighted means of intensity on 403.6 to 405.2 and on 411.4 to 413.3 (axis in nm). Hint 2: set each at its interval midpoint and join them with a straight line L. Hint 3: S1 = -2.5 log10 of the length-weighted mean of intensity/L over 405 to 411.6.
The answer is 0.02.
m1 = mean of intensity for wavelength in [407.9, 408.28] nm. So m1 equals 24.7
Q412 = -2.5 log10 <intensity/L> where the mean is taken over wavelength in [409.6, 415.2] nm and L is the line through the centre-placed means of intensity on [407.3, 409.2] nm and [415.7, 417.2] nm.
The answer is 0.06 mag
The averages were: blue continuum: 25.1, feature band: 24.4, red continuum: 26.3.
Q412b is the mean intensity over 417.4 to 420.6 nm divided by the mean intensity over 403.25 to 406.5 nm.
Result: 1.0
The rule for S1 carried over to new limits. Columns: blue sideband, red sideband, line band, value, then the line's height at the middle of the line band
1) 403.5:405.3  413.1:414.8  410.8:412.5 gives -0.101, 23.5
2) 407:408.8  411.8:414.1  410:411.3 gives 0.042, 24.4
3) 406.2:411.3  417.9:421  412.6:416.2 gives -0.036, 23.9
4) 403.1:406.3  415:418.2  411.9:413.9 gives -0.006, 24.6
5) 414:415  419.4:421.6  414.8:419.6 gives -0.040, 24.1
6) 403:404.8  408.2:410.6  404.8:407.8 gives 0.023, 23.4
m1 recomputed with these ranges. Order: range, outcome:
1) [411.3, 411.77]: 26.5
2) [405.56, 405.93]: 23.1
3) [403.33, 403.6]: 22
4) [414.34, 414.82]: 24.1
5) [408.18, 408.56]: 24.3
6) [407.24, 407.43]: 23.2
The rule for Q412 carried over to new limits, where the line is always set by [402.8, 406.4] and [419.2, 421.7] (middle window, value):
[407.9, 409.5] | -0.13 mag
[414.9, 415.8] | -0.05 mag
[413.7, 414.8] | -0.03 mag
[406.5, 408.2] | 0.03 mag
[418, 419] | 0.01 mag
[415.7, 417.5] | -0.08 mag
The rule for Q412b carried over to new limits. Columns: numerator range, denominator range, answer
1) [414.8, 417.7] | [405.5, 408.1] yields 1.13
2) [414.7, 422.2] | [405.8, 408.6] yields 1.09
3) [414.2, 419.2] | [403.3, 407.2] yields 1.09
